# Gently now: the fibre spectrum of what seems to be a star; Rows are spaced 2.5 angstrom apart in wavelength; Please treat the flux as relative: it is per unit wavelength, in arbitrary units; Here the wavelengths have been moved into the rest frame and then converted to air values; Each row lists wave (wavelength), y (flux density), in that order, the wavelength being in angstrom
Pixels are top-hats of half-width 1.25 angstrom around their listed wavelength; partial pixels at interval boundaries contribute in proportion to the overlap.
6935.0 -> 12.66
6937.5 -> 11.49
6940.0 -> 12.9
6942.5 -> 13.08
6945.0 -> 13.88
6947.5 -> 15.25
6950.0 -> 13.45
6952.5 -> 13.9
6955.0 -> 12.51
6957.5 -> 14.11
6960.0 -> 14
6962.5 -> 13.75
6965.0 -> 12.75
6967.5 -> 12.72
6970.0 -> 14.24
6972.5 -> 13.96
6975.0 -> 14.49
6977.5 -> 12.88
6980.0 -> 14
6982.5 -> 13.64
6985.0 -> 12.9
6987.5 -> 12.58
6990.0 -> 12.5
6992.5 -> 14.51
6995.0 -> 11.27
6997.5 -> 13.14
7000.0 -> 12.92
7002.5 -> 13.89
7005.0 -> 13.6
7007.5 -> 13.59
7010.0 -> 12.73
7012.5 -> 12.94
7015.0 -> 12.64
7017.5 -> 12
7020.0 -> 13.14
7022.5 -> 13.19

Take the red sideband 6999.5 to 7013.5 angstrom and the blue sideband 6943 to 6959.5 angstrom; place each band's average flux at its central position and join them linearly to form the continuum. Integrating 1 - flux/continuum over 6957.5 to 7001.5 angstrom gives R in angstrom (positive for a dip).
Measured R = 0.7 angstrom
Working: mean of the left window 13.8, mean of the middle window 13.3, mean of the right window 13.3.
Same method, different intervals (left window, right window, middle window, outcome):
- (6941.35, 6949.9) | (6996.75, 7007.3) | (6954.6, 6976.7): 0.24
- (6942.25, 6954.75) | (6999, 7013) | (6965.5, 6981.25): -0.05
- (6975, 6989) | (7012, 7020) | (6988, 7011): -0.33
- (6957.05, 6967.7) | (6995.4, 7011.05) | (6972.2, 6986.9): -0.22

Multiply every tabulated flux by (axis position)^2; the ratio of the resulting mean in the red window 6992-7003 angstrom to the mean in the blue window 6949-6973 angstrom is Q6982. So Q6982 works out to 1.0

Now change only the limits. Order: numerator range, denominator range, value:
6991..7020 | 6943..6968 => 0.97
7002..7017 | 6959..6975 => 0.98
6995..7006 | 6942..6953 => 0.96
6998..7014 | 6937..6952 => 1.00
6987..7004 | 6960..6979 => 0.96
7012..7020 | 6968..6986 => 0.93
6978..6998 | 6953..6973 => 0.97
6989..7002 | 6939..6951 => 0.96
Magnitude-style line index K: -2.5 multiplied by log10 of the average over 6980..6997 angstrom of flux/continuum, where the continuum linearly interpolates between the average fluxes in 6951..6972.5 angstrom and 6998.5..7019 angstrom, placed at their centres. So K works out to 0.02 mag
